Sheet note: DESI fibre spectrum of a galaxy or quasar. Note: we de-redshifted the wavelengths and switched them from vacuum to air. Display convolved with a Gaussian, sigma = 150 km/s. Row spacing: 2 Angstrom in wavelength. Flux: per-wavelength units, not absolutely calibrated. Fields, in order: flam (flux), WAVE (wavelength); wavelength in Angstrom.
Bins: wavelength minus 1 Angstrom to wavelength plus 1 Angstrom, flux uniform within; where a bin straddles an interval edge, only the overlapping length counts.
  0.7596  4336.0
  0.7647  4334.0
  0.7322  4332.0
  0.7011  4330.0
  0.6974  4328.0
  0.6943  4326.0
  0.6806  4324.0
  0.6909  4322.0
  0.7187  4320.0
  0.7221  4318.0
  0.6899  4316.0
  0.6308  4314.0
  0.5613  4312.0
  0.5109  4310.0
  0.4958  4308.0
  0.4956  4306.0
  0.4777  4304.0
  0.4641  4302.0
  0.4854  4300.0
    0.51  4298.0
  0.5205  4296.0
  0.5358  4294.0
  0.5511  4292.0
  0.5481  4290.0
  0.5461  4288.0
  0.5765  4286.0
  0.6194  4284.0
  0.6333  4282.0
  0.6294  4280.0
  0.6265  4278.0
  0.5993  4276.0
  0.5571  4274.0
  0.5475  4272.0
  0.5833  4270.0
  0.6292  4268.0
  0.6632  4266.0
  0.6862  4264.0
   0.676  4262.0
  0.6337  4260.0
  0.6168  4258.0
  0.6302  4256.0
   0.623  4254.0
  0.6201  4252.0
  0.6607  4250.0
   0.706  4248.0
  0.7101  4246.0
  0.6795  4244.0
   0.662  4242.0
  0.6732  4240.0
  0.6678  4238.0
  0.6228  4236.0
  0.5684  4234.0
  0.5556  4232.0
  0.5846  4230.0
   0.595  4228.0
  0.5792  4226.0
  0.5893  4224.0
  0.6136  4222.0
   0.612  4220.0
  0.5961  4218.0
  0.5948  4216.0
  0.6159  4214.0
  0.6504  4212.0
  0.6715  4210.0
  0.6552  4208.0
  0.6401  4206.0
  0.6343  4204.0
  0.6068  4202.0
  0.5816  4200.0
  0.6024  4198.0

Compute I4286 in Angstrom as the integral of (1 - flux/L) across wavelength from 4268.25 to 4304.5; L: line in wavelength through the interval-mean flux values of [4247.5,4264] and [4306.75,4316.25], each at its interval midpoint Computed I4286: 2.68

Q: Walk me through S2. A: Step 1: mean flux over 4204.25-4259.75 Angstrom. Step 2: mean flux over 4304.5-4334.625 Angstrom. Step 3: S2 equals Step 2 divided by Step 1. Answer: 1.03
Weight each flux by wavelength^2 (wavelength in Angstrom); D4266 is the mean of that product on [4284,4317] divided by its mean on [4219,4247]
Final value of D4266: 0.90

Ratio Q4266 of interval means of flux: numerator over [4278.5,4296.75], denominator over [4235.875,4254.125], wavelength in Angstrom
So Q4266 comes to 0.9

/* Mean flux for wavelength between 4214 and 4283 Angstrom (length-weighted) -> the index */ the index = 0.624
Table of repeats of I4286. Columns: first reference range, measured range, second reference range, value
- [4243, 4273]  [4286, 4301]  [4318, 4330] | 3.17 Angstrom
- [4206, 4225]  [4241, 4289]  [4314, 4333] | 2.01 Angstrom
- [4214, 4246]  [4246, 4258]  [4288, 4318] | -1.15 Angstrom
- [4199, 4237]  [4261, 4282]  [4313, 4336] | 1.16 Angstrom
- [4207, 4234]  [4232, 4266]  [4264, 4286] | -2.27 Angstrom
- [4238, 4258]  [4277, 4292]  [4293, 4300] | -1.12 Angstrom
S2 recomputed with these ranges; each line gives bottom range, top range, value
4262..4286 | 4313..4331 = 1.12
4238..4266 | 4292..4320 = 0.84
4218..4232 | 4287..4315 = 0.88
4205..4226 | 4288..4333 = 0.96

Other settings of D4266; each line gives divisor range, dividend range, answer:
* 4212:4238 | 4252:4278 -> 1.06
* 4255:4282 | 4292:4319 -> 0.89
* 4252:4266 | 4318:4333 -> 1.13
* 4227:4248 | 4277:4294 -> 0.95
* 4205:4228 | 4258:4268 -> 1.08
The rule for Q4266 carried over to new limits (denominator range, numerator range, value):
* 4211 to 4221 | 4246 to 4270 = 1.06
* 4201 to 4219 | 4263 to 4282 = 0.98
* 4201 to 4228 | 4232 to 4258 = 1.05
